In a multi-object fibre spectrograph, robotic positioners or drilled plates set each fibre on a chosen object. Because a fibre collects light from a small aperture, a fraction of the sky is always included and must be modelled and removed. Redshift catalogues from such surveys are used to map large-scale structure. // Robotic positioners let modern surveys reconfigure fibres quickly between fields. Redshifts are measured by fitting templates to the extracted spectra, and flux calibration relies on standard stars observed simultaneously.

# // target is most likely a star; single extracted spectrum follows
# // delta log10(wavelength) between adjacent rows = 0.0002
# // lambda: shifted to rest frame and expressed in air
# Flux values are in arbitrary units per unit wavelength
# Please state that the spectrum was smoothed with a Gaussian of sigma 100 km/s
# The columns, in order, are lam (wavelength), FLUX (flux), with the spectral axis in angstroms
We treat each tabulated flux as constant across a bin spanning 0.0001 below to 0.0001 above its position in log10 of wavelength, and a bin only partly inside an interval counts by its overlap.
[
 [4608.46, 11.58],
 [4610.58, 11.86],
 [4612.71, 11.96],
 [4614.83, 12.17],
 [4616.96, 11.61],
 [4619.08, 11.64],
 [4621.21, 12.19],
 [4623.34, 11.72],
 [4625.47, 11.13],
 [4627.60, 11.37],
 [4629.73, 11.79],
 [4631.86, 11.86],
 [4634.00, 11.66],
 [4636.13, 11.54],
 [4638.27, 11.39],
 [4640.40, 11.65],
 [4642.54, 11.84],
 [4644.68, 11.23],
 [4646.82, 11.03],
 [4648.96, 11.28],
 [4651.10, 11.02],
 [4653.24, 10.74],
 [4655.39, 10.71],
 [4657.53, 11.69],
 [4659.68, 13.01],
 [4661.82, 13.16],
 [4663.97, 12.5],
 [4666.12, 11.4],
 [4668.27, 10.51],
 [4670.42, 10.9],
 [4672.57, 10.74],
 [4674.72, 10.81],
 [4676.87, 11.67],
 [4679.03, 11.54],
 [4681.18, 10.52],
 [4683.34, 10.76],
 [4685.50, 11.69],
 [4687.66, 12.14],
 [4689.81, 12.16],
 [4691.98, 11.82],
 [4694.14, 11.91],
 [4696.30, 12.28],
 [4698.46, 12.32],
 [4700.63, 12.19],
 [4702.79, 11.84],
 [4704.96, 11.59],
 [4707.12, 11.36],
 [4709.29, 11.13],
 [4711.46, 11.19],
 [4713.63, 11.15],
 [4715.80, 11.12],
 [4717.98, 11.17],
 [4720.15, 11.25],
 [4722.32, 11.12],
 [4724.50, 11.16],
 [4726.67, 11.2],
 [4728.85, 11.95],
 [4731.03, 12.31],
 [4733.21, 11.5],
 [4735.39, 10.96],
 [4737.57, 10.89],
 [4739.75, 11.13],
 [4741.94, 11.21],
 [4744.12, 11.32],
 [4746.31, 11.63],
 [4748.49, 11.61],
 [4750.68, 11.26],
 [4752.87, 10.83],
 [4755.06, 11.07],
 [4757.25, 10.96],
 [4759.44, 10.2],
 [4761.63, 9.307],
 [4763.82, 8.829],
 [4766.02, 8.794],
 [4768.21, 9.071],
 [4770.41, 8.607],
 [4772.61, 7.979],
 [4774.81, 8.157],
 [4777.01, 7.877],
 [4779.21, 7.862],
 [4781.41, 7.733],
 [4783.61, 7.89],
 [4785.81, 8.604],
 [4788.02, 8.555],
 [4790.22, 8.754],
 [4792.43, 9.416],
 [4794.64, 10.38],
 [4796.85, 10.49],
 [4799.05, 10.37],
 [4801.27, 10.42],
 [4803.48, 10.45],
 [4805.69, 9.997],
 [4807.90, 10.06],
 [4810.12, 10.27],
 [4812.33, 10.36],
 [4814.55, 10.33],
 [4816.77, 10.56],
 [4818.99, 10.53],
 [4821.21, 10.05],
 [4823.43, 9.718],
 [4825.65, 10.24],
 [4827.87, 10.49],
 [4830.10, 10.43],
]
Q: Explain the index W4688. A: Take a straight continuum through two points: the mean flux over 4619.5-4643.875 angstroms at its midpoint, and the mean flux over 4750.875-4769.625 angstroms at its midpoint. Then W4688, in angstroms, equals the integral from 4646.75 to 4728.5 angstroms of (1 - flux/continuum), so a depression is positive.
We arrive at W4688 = -4.4 angstroms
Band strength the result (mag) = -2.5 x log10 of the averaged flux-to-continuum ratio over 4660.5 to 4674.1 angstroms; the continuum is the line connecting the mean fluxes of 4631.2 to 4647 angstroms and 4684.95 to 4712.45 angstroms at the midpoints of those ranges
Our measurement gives 0.01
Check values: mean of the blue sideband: 11.5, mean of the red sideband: 11.8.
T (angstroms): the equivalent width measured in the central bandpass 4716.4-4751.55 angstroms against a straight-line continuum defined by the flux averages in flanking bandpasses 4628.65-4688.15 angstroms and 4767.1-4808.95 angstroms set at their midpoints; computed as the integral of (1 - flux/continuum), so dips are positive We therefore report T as -4.48 angstroms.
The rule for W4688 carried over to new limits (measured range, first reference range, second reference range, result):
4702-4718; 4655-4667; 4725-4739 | 0.5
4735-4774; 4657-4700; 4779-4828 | 0.9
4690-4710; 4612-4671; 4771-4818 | -2.1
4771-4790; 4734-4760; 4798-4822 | 4.5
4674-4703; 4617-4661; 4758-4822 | -2.3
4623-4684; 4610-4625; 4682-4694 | 1.8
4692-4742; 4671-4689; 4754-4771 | -4.6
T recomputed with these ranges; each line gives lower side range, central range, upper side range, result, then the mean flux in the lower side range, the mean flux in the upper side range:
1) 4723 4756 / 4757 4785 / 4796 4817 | 5.7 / 11.3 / 10.3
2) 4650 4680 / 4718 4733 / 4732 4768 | -0.8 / 11.5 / 10.7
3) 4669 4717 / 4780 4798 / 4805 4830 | 2.7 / 11.5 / 10.2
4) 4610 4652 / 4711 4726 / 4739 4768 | -0.4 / 11.6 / 10.6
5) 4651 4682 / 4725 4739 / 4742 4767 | -0.9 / 11.4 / 10.6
